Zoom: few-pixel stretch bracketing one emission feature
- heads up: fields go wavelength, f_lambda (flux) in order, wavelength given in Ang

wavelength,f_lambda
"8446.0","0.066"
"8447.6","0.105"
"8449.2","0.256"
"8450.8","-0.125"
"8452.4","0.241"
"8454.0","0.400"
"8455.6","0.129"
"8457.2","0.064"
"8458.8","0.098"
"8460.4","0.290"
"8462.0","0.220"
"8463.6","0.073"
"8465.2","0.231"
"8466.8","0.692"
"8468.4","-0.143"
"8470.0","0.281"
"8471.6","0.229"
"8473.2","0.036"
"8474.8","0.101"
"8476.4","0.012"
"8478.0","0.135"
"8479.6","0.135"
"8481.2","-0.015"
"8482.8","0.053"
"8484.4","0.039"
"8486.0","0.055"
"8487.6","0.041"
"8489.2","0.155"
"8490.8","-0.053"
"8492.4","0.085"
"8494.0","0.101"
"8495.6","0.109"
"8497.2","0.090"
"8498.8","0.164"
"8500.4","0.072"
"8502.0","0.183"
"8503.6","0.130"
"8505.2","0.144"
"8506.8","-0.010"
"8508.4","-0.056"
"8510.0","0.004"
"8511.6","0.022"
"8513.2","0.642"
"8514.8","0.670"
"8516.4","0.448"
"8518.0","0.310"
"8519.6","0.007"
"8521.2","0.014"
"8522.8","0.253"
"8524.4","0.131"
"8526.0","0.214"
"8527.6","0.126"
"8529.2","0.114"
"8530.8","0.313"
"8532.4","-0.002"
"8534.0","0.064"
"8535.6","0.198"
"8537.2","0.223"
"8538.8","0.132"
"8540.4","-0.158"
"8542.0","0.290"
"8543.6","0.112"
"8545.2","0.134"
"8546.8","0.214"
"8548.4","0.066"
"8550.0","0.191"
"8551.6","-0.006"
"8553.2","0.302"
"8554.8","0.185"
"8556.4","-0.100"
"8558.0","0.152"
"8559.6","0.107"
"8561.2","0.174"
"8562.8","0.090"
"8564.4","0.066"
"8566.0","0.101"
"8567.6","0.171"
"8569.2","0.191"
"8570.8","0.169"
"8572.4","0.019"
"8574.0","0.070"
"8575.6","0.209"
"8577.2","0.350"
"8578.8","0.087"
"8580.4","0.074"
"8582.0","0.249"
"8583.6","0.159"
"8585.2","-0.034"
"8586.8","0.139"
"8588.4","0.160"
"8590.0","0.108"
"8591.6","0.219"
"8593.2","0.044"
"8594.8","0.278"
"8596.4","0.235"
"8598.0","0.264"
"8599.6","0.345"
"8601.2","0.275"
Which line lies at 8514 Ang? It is H-beta 4861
